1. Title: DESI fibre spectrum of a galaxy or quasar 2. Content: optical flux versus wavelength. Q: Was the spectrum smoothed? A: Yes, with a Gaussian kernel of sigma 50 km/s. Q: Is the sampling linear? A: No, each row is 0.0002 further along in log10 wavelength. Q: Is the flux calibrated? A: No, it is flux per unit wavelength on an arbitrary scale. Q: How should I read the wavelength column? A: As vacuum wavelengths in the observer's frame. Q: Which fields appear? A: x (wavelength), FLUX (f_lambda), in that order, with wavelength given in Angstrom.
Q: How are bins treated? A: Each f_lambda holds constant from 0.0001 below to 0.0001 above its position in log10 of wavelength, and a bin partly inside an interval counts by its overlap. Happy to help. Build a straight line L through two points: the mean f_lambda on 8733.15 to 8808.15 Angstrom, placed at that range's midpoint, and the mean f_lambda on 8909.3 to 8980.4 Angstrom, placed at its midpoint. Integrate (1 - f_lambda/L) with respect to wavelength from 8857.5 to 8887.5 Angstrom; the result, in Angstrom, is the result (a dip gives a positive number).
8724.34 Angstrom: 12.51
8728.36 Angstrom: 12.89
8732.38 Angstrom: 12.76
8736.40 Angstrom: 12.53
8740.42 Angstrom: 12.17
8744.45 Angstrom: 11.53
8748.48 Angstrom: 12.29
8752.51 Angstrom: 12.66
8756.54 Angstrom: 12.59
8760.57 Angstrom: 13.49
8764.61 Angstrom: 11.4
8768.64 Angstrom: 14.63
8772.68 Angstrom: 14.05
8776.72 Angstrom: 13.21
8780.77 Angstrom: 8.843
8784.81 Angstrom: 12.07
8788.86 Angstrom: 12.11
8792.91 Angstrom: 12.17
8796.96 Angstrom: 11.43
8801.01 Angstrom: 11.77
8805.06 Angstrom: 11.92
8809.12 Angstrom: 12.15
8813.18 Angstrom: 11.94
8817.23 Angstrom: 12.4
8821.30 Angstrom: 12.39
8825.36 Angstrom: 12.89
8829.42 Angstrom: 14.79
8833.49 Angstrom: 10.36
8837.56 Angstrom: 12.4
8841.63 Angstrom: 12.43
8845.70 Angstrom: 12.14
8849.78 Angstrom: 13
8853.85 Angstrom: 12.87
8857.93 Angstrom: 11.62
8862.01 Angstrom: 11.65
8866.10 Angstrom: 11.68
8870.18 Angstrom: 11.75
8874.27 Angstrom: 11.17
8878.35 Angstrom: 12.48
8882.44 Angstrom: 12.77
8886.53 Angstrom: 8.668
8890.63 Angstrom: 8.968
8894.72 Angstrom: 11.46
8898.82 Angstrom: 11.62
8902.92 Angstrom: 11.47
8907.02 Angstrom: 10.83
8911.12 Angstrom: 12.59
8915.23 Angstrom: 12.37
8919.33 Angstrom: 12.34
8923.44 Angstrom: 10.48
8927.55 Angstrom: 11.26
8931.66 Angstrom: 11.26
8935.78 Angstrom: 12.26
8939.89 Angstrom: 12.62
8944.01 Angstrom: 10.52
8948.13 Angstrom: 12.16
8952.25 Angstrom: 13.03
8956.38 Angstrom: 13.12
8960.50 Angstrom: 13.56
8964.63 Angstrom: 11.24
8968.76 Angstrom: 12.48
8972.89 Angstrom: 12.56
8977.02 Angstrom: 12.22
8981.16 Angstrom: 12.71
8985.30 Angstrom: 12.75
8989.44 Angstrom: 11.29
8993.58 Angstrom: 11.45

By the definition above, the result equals 1.5 Angstrom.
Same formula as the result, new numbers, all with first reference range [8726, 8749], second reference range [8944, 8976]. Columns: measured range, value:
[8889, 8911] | 2.4 Angstrom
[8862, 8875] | 0.9 Angstrom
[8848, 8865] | 0.2 Angstrom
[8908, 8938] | 1.6 Angstrom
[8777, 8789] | 1.2 Angstrom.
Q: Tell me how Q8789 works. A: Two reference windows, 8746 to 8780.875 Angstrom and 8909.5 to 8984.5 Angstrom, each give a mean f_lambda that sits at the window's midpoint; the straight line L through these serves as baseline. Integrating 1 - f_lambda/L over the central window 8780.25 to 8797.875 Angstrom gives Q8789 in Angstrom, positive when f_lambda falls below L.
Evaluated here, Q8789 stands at 1.6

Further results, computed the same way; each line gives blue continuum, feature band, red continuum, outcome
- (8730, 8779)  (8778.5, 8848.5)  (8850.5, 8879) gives 1.5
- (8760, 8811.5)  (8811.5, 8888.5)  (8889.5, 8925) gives -1.8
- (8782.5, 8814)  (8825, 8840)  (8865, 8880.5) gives -0.9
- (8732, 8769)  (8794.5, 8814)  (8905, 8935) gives 0.6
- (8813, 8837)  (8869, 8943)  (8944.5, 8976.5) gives 6.1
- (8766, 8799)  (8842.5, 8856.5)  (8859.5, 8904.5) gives -1.2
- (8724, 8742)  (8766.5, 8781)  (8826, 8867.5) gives -0.8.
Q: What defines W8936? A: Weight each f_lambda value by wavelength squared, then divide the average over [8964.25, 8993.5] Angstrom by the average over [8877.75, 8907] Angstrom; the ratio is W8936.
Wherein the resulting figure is 1.13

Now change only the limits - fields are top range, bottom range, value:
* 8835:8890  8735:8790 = 0.97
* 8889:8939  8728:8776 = 0.93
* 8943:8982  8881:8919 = 1.12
